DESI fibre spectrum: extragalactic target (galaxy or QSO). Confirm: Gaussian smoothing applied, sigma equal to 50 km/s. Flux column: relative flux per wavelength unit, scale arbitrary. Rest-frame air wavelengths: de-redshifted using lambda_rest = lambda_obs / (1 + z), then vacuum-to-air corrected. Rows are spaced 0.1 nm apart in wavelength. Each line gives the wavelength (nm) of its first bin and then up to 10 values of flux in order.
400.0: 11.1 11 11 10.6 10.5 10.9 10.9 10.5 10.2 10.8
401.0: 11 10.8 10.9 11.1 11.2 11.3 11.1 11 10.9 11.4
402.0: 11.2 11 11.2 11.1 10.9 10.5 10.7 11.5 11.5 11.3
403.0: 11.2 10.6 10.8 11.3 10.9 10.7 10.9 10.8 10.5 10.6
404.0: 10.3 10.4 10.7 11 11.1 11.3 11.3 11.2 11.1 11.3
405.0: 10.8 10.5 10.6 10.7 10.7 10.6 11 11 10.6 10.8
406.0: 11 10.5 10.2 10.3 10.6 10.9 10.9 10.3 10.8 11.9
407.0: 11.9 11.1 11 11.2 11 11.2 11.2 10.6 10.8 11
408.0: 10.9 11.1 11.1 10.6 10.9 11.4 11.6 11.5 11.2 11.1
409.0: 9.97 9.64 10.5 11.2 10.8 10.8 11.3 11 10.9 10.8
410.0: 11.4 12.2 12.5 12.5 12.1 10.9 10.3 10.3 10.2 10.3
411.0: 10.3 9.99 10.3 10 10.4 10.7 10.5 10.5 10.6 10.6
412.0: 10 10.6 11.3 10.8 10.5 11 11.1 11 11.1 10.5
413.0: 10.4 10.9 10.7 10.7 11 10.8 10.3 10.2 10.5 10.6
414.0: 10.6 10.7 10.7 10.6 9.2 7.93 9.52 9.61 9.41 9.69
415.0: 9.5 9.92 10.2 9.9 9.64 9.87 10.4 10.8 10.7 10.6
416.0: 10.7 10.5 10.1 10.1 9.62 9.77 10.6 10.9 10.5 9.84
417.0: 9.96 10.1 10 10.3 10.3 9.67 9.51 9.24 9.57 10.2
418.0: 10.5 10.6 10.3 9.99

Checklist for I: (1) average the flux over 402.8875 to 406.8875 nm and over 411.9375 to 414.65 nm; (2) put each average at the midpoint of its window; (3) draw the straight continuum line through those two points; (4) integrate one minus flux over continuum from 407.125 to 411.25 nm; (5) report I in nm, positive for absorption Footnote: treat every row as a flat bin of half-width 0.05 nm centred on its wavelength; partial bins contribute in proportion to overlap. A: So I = -0.12 nm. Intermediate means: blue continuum 10.8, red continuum 10.5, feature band 11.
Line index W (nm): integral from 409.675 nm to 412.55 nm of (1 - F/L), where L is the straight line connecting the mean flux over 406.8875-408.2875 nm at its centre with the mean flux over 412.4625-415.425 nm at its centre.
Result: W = -0.04 nm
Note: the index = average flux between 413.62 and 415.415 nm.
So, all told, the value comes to 9.92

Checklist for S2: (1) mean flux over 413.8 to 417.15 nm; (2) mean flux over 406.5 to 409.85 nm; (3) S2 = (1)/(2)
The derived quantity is 0.9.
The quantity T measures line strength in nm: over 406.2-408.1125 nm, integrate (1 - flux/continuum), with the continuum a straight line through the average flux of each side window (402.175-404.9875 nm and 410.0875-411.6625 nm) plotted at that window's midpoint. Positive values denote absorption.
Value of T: -0.01 nm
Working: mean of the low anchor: 10.9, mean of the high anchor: 10.8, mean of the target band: 11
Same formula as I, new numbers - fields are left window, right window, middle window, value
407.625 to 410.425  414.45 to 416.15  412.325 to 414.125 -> -0.07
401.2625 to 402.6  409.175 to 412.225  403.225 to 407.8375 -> 0.04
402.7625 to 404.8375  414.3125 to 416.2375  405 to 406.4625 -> 0.01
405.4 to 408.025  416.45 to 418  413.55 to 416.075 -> 0.04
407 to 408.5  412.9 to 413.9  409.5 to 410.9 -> -0.05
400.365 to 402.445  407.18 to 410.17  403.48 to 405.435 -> 0.03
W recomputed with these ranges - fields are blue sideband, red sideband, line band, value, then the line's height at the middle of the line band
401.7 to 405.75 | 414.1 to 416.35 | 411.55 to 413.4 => -0.090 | 10.2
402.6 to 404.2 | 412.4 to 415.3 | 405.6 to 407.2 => -0.023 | 10.7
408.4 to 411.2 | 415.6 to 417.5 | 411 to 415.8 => 0.122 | 10.6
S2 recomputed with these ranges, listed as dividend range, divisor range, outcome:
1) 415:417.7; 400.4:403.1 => 0.92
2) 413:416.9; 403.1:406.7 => 0.95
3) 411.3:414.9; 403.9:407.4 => 0.96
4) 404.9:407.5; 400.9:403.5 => 0.98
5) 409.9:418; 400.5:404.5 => 0.95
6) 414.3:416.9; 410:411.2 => 0.91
